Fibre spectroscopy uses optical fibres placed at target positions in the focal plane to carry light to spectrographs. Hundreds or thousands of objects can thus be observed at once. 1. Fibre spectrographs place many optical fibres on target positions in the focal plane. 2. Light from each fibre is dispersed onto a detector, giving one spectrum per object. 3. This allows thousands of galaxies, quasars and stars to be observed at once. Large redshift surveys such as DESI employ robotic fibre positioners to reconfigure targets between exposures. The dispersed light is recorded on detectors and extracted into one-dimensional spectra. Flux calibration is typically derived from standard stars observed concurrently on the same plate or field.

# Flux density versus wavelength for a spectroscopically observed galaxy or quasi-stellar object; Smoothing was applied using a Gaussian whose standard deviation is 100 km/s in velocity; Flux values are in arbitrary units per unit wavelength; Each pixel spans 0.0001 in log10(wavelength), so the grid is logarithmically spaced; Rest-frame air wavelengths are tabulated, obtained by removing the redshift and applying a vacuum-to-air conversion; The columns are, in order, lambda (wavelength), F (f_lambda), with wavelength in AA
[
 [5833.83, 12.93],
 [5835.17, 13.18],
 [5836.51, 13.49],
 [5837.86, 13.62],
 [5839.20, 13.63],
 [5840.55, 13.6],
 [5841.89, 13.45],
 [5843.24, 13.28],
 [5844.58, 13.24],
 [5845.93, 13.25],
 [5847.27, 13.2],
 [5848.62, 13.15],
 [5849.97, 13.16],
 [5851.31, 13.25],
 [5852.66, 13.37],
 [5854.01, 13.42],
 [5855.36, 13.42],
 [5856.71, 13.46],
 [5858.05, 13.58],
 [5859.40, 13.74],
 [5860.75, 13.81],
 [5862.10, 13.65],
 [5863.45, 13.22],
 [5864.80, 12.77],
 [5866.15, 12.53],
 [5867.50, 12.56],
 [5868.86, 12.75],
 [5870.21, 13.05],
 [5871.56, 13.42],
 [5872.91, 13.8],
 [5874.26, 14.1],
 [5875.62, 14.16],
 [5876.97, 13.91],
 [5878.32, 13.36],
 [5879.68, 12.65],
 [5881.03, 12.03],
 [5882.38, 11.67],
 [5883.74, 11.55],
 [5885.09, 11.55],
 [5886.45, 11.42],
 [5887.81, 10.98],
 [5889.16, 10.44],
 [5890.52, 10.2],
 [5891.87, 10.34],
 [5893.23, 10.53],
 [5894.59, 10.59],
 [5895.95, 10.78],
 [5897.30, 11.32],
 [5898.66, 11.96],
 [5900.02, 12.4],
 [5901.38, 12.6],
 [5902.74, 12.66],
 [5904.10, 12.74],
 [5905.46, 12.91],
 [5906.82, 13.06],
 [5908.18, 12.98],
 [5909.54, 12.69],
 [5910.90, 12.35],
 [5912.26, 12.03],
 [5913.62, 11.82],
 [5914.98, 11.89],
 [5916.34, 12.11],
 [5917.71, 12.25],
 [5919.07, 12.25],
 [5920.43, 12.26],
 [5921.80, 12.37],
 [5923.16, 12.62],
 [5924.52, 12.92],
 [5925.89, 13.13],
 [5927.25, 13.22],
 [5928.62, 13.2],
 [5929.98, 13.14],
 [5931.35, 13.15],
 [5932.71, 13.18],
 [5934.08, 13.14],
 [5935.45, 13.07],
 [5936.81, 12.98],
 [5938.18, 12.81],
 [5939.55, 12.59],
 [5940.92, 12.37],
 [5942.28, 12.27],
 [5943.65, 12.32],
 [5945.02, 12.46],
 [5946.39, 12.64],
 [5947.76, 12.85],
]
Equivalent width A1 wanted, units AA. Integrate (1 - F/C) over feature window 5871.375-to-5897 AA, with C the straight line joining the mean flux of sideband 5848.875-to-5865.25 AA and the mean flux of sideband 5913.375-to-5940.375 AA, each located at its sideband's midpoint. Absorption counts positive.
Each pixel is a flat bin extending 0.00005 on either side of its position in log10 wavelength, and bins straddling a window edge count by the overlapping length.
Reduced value 2.37 AA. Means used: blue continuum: 13.4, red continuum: 12.7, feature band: 11.9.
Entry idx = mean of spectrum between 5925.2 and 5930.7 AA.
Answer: 13.2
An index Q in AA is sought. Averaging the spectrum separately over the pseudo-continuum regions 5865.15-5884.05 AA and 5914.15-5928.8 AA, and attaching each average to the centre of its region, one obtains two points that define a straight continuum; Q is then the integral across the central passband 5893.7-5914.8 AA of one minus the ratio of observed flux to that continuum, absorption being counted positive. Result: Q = 0.9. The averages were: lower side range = 13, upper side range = 12.5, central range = 12.2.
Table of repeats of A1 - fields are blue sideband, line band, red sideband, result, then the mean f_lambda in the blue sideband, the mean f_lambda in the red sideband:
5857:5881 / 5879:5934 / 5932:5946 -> 3.7 AA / 13.3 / 12.7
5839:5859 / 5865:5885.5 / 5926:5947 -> 0.5 AA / 13.4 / 12.8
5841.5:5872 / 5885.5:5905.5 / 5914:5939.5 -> 2.4 AA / 13.2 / 12.7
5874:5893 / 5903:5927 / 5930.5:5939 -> 0.2 AA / 11.9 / 13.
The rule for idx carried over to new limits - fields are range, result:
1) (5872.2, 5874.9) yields 14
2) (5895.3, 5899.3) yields 11.4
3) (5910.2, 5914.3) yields 12.1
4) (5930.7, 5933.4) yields 13.2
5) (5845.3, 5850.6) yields 13.2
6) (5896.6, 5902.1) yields 12.1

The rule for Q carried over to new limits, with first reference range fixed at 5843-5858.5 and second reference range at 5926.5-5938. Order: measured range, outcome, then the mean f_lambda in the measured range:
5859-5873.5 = 0.1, 13.2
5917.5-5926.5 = 0.4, 12.6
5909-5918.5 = 0.7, 12.2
